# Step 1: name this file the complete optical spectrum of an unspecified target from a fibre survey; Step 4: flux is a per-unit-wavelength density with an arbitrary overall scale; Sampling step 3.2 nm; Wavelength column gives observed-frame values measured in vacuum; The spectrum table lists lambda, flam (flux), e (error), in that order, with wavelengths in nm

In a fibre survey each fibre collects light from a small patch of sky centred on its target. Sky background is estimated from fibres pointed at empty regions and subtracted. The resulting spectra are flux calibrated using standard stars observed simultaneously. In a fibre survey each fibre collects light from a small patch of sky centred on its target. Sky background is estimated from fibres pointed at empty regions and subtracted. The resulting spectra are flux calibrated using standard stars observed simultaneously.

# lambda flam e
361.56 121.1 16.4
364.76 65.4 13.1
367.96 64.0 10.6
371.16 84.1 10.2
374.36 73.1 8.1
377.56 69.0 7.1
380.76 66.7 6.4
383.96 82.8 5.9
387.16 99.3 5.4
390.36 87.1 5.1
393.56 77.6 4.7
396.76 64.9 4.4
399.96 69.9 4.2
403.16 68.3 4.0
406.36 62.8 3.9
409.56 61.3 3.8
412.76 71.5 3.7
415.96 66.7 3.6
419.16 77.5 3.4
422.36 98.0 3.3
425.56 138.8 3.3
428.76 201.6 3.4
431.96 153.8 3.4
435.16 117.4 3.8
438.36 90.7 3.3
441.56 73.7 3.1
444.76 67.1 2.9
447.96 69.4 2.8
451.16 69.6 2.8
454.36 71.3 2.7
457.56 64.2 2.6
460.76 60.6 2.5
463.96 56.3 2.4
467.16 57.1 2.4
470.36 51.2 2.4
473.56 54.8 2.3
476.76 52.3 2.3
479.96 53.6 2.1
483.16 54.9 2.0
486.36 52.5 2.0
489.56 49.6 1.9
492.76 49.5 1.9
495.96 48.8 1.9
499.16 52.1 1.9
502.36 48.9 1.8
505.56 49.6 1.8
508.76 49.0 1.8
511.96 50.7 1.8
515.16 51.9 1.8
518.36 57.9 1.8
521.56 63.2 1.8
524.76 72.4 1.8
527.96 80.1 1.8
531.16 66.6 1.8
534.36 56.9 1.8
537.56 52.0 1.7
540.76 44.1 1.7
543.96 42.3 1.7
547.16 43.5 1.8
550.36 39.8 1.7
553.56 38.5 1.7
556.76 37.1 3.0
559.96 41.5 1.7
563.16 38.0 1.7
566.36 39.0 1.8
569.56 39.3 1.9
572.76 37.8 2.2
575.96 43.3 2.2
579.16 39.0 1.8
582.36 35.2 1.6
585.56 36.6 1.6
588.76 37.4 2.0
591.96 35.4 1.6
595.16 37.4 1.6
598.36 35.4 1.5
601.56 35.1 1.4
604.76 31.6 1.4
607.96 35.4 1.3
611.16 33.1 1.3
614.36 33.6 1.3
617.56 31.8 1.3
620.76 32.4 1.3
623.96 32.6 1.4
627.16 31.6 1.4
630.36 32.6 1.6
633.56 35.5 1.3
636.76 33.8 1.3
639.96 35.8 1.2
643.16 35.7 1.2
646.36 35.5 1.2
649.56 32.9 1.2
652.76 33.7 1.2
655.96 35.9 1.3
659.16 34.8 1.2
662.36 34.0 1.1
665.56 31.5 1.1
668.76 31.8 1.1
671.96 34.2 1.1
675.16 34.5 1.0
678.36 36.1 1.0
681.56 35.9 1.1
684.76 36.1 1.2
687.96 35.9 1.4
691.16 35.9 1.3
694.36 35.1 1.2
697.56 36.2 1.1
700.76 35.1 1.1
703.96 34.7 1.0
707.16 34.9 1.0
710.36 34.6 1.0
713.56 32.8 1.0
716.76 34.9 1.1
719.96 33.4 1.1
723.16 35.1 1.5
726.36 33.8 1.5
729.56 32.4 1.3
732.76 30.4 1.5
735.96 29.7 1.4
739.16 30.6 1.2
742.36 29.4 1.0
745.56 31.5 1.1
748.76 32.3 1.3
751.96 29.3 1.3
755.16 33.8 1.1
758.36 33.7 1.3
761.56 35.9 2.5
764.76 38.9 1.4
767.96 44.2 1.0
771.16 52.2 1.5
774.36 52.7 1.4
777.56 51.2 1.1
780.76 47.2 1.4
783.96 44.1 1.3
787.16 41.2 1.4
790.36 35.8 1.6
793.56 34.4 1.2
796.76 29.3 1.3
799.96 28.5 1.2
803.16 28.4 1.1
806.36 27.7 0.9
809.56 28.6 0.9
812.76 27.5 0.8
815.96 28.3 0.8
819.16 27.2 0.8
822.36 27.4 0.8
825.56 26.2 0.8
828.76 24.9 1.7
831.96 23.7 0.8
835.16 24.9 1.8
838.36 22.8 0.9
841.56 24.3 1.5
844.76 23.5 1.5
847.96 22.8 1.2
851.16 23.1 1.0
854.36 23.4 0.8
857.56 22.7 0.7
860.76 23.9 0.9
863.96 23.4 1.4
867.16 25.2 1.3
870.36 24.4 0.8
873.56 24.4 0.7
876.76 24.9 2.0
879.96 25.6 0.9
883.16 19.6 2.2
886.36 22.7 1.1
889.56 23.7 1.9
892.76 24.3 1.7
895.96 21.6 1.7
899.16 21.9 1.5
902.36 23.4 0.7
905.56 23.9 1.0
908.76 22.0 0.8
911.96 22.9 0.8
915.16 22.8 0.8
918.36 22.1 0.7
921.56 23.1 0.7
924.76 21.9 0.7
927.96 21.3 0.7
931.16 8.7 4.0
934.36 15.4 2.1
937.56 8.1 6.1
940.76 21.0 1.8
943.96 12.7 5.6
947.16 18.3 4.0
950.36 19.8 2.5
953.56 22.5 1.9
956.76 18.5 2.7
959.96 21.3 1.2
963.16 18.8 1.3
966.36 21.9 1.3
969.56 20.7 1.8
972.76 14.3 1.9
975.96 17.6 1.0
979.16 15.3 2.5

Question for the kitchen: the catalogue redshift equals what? 1.774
